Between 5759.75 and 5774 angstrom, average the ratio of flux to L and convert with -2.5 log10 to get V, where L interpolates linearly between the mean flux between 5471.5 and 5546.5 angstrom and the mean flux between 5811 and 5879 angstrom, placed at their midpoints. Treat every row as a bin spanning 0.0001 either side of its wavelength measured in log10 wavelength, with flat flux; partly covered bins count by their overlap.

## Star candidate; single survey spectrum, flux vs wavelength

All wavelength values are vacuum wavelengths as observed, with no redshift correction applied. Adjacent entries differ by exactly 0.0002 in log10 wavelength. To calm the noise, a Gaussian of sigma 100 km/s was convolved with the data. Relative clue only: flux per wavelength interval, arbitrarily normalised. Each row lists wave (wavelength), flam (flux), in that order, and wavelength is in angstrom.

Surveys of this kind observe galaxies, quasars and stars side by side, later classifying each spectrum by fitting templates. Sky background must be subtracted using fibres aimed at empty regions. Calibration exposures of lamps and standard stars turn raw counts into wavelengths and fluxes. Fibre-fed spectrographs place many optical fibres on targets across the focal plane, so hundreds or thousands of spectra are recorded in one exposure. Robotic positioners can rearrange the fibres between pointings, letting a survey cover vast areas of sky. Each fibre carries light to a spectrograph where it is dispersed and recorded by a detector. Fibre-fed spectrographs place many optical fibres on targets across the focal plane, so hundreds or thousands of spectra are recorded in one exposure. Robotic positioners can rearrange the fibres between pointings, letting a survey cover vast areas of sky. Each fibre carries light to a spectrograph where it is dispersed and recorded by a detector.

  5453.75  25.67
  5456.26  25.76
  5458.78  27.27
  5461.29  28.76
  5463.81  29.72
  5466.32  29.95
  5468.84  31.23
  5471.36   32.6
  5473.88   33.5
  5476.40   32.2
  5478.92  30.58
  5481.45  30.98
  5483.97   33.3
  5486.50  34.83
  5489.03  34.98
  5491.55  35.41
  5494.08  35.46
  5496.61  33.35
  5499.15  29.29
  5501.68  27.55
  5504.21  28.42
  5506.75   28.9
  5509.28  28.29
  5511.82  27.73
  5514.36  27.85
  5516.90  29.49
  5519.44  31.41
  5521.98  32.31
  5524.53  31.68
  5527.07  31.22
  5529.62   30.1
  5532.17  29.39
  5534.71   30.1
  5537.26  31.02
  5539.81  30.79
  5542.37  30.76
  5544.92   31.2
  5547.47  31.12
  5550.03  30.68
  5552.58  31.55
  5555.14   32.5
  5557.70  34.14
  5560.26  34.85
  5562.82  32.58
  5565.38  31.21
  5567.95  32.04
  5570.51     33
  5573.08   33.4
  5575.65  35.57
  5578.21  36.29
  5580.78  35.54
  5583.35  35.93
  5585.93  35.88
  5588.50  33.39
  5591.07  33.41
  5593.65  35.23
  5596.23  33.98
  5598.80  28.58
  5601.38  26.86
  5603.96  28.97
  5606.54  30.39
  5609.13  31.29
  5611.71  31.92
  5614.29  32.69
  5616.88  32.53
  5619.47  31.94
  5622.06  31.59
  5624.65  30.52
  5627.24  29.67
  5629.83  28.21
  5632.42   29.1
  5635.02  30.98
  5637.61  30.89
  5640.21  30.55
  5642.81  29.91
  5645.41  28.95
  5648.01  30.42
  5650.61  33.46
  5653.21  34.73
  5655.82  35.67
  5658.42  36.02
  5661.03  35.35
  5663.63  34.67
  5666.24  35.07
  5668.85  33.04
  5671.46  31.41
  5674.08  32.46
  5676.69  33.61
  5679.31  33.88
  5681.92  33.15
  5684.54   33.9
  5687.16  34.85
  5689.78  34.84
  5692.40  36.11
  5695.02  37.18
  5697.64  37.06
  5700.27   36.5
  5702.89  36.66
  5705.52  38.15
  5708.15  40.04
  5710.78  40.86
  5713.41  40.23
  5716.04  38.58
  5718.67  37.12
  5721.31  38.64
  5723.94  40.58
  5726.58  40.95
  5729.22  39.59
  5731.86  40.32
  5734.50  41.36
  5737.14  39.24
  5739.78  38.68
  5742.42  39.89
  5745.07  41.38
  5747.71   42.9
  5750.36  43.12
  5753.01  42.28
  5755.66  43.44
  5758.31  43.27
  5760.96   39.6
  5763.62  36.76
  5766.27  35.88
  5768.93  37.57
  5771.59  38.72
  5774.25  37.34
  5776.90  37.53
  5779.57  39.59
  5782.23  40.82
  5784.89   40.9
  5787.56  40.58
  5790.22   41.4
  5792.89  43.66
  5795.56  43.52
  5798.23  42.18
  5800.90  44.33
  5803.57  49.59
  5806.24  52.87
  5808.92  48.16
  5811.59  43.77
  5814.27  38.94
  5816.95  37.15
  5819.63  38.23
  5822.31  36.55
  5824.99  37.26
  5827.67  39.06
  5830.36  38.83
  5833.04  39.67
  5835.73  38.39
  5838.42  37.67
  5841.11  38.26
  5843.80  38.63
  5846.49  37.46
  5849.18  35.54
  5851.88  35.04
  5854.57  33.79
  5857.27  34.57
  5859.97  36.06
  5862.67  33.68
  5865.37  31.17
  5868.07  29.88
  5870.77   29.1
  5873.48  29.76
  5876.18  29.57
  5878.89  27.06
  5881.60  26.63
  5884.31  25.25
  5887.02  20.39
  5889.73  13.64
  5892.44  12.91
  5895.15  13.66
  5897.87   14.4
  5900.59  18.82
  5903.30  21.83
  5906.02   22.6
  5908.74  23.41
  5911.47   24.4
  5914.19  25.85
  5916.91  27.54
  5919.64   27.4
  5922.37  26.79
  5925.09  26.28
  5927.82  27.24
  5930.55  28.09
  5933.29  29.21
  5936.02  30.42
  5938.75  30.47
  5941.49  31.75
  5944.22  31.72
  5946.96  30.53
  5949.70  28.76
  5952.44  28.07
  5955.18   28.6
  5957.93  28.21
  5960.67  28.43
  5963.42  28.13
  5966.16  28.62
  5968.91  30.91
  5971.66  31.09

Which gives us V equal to -0.092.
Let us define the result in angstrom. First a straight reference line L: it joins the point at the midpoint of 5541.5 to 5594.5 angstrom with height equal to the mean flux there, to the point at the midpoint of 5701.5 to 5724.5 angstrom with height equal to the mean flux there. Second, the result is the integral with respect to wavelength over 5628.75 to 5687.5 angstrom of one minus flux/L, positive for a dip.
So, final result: 6.8 angstrom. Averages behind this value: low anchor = 33.4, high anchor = 38.9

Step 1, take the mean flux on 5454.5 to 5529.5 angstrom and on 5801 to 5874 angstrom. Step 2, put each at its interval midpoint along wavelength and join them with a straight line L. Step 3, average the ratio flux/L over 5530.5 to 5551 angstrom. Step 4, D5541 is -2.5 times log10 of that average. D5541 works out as 0.041 mag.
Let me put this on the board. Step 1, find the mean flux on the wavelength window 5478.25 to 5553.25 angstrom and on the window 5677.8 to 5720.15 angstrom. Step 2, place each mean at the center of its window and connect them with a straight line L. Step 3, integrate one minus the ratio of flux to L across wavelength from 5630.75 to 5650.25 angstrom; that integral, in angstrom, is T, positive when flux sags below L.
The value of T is 2.6 angstrom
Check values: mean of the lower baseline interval 31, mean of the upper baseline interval 36.8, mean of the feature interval 30.2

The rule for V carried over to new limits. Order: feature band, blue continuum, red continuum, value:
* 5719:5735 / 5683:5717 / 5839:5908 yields -0.121 mag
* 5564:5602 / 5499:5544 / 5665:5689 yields -0.074 mag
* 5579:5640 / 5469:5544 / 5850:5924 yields -0.071 mag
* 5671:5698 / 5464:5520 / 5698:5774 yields 0.105 mag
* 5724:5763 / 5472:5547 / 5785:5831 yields -0.035 mag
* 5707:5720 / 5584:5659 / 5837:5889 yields -0.234 mag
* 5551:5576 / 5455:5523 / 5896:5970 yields -0.098 mag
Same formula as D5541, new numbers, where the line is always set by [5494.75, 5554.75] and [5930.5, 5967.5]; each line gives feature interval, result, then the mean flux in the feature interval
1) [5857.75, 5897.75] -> 0.162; 25.5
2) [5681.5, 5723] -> -0.238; 37.2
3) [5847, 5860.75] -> -0.185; 35.1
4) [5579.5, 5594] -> -0.158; 34.9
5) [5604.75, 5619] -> -0.055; 31.7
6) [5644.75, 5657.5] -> -0.101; 32.9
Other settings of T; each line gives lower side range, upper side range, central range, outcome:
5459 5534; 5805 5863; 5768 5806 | -4.1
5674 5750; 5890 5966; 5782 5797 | -3.7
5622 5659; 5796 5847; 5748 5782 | -1.6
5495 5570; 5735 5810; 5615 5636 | 2.6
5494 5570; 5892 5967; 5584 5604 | -1.5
